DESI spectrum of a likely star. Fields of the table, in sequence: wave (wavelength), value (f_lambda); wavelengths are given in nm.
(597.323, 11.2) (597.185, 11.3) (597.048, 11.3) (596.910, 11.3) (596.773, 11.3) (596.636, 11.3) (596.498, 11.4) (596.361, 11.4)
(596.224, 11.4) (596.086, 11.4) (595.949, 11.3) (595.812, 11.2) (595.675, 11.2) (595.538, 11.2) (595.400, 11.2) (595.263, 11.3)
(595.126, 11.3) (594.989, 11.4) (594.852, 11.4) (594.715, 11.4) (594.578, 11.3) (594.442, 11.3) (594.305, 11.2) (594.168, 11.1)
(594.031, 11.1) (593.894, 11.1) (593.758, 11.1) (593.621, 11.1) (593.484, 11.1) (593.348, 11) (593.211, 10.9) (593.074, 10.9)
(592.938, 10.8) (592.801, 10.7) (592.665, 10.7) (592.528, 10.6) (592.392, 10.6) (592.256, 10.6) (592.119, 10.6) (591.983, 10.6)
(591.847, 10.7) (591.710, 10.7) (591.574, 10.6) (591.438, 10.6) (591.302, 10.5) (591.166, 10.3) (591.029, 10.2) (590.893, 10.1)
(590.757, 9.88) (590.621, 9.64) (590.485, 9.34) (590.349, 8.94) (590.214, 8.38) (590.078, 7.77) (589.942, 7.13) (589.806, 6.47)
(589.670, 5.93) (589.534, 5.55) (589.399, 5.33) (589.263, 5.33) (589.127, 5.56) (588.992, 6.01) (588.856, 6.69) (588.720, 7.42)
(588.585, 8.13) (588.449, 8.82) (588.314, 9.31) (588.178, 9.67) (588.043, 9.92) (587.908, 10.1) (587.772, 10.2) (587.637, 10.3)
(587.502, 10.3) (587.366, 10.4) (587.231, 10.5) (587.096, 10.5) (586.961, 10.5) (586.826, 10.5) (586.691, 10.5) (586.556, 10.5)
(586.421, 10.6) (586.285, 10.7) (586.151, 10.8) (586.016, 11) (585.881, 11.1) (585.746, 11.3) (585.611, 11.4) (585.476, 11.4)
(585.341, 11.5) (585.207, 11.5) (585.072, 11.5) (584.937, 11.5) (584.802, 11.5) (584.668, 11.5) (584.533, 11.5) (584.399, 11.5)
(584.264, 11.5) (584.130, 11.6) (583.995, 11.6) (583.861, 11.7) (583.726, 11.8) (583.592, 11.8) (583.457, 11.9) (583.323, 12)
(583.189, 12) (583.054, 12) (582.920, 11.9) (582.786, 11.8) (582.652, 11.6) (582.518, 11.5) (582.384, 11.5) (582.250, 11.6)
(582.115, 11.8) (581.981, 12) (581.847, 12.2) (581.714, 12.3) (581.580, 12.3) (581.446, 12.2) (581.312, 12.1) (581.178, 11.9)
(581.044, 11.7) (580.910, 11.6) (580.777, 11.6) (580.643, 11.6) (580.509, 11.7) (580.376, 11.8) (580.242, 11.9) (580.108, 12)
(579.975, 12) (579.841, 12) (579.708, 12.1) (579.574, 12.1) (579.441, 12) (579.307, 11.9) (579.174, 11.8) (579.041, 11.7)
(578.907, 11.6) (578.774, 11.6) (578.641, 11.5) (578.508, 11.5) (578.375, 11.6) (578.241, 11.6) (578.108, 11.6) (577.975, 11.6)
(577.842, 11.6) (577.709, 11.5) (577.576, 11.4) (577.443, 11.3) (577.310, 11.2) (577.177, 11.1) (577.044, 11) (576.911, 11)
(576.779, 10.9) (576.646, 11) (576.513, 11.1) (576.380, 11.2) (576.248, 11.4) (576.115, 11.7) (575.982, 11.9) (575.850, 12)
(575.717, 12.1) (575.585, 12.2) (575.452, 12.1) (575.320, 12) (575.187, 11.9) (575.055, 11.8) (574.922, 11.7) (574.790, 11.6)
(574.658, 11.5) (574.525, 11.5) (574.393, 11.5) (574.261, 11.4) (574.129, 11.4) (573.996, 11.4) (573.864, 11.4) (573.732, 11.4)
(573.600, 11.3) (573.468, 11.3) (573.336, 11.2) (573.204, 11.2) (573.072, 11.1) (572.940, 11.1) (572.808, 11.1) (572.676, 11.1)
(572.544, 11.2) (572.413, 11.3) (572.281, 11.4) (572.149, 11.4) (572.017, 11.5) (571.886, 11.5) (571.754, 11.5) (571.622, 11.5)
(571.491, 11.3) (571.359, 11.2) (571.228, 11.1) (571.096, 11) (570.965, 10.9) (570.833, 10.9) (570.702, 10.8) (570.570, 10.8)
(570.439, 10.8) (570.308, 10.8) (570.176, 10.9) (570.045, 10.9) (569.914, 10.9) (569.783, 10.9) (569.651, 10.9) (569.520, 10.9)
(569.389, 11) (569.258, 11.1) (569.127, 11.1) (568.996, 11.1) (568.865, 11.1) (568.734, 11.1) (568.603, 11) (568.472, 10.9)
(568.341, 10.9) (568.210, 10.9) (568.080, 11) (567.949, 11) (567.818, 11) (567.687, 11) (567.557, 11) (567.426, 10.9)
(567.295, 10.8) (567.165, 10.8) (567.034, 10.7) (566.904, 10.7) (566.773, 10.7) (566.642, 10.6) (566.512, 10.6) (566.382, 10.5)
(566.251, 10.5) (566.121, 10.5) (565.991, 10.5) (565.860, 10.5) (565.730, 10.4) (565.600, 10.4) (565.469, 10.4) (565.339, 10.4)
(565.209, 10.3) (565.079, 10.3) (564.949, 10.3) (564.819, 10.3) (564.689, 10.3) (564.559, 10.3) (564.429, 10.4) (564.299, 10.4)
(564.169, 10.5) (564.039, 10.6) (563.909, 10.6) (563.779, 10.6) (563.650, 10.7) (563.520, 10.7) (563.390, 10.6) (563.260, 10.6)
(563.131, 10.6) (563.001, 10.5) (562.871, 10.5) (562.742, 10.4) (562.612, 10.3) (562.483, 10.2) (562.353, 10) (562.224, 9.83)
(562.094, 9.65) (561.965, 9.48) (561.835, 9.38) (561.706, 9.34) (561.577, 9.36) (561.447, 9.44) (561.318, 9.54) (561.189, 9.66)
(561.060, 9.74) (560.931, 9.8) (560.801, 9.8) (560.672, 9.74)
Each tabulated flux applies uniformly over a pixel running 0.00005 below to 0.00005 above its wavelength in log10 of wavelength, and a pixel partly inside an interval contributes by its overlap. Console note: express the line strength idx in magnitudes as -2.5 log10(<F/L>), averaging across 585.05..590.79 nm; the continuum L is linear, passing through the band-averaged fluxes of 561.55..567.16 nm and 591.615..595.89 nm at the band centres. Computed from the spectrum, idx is 0.18 mag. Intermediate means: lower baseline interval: 10.3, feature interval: 9.24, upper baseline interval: 11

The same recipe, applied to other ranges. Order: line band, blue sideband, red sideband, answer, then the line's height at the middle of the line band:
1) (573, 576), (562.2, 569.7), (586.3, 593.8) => -0.14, 10.2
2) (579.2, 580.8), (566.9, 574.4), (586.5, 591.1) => -0.20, 9.86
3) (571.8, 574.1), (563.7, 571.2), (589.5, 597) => -0.06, 10.7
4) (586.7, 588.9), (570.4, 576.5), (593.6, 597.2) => 0.17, 11.3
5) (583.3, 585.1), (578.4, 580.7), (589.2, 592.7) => -0.09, 10.7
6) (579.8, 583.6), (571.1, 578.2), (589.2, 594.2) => -0.11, 10.7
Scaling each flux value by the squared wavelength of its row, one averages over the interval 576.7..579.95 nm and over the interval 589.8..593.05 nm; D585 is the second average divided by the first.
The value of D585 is 0.90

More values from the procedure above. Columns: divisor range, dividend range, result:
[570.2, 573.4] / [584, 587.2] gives 1.05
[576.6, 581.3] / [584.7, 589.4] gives 0.87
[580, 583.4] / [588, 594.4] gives 0.82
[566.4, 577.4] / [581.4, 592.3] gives 0.96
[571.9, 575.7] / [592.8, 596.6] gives 1.05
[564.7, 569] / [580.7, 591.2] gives 1.03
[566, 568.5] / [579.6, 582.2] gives 1.16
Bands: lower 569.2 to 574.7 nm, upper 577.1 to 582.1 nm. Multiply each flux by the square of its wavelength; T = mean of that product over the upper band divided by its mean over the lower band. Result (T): 1.08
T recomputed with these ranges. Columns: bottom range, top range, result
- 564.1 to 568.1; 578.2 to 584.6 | 1.18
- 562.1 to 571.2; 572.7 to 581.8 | 1.13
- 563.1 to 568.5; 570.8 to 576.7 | 1.11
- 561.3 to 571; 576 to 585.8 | 1.16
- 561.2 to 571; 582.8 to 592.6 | 1.02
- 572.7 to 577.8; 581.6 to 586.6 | 1.04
